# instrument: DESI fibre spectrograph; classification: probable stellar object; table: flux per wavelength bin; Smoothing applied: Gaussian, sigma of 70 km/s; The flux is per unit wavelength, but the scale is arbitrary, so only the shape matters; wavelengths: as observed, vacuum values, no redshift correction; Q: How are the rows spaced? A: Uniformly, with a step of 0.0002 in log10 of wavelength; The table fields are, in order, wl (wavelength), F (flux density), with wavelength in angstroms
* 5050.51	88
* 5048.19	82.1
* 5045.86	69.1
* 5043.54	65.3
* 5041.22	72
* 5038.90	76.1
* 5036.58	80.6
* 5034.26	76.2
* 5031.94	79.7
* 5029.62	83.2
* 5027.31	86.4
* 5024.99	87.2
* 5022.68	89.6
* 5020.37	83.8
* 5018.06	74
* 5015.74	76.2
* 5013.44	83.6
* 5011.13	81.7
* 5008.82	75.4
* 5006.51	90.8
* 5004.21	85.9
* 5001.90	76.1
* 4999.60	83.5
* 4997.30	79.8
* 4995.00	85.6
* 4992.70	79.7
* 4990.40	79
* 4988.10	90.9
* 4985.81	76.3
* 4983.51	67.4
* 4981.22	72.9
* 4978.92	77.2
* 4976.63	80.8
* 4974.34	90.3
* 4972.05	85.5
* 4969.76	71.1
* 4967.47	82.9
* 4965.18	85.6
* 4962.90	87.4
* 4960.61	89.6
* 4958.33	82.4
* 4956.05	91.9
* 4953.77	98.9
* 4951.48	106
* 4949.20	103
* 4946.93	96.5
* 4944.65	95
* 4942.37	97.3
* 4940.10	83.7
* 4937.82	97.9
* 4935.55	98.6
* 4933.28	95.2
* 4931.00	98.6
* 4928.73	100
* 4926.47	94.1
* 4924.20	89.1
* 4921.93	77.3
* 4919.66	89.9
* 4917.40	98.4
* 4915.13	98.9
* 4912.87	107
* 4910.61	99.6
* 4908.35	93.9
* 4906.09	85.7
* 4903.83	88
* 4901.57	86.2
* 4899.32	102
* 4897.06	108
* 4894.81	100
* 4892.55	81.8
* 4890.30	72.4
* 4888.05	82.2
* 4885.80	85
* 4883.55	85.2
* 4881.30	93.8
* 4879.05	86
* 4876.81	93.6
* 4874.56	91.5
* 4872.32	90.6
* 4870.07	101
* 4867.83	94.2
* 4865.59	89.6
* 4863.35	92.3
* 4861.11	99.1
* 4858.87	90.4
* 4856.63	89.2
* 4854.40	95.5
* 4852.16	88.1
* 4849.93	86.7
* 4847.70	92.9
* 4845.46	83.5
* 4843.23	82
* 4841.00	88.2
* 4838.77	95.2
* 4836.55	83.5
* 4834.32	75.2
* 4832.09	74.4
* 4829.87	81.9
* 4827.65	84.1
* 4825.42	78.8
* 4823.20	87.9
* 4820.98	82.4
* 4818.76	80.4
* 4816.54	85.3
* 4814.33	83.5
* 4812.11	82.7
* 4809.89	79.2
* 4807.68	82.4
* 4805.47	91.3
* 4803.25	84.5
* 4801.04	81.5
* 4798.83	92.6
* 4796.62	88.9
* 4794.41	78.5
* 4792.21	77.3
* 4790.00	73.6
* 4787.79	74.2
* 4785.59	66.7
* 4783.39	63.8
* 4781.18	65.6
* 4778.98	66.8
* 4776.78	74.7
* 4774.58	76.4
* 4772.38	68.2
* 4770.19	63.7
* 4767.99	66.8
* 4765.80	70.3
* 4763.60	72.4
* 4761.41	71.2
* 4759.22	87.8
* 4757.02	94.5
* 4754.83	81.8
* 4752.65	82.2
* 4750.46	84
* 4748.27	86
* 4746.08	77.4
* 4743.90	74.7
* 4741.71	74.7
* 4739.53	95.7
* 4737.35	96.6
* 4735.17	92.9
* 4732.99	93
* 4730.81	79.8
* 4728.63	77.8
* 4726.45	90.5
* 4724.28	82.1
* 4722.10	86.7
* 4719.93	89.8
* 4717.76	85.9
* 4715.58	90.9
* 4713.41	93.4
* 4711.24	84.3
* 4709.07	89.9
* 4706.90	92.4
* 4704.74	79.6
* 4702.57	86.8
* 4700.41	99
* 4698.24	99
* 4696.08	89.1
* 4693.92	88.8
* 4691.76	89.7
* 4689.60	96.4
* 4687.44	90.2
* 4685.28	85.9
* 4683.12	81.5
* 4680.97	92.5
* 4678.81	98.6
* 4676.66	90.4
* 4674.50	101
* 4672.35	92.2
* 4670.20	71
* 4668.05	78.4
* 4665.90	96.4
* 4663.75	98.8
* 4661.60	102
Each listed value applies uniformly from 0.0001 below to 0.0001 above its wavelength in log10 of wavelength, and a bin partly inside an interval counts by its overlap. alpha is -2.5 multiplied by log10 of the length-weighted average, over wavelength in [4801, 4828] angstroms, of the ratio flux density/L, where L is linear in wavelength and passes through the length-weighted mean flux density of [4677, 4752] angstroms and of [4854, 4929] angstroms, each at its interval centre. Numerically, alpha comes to 0.09 mag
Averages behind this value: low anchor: 88.1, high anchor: 92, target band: 83.4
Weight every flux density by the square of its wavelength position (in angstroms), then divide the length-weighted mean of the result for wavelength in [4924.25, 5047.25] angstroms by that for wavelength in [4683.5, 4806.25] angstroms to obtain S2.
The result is 1.13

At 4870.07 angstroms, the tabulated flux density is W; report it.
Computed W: 101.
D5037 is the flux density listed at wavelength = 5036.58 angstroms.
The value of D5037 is 80.6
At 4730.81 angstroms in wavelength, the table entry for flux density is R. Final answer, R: 79.8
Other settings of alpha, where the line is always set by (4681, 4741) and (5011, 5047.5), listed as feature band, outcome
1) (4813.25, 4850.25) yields 0.02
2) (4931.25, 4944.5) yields -0.16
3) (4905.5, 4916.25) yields -0.18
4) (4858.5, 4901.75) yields -0.09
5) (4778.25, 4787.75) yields 0.29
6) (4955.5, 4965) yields -0.08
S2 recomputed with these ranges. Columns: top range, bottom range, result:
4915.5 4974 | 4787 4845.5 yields 1.17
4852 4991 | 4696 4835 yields 1.18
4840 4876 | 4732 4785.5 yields 1.21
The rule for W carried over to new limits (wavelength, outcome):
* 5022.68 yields 89.6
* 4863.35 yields 92.3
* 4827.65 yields 84.1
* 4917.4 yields 98.4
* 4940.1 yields 83.7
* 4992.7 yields 79.7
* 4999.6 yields 83.5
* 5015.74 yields 76.2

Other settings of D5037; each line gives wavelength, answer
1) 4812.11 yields 82.7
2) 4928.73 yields 100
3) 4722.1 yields 86.7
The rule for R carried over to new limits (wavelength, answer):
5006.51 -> 90.8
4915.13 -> 98.9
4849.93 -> 86.7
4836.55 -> 83.5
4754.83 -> 81.8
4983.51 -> 67.4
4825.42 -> 78.8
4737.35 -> 96.6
